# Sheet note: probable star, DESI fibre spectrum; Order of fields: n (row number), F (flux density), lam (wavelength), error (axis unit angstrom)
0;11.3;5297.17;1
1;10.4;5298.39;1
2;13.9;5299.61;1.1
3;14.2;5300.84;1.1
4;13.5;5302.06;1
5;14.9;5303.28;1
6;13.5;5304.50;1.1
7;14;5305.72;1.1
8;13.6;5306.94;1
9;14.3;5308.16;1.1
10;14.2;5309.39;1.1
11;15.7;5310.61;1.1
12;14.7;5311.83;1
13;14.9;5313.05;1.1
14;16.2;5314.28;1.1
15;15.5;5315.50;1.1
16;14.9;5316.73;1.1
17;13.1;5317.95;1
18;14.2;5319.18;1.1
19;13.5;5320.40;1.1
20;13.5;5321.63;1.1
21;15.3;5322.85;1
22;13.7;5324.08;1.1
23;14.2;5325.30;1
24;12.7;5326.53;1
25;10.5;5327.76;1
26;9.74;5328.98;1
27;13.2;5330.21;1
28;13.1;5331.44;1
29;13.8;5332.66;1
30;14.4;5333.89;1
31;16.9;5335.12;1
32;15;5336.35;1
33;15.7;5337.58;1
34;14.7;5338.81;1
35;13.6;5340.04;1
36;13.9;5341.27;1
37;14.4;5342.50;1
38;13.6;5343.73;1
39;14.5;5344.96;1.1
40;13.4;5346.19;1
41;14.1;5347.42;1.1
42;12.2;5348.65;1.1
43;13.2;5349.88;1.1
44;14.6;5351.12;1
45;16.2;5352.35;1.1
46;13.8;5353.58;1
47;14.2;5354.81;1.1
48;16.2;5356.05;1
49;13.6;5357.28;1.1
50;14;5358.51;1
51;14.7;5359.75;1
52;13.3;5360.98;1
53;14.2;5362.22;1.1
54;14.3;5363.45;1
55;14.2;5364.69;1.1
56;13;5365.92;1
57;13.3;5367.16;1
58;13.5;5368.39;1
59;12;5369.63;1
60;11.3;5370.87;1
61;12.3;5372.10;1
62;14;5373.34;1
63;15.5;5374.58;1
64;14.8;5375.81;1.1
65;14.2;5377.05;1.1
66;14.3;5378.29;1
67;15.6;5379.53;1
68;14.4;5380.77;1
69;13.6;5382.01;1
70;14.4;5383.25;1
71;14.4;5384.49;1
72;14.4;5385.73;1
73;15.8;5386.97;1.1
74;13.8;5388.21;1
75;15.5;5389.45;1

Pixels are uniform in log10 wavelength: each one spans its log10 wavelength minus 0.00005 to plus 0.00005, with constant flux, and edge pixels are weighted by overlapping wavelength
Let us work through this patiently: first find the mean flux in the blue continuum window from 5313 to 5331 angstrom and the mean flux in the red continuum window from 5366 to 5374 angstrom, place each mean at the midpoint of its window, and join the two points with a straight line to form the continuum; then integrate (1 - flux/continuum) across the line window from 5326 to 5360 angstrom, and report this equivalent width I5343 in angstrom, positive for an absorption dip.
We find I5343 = -1.8 angstrom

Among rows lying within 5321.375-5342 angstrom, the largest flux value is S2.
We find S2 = 16.9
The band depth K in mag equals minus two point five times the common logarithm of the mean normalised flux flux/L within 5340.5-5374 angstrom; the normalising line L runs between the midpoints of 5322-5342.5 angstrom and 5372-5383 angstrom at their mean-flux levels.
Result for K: 0.03 mag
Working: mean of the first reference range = 13.8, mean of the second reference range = 14.4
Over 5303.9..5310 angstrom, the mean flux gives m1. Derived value 13.9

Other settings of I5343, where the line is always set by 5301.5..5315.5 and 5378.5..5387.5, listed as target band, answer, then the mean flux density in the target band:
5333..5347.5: 0.1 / 14.5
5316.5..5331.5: 1.4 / 13.2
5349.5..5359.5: 0.1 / 14.5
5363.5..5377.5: 1.1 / 13.5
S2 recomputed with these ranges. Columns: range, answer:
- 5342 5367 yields 16.2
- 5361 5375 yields 15.5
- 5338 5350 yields 14.7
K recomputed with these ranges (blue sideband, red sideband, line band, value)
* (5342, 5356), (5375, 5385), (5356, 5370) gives 0.037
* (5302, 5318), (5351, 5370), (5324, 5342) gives 0.052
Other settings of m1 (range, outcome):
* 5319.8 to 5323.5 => 14.1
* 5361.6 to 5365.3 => 14.2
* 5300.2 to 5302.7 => 13.8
